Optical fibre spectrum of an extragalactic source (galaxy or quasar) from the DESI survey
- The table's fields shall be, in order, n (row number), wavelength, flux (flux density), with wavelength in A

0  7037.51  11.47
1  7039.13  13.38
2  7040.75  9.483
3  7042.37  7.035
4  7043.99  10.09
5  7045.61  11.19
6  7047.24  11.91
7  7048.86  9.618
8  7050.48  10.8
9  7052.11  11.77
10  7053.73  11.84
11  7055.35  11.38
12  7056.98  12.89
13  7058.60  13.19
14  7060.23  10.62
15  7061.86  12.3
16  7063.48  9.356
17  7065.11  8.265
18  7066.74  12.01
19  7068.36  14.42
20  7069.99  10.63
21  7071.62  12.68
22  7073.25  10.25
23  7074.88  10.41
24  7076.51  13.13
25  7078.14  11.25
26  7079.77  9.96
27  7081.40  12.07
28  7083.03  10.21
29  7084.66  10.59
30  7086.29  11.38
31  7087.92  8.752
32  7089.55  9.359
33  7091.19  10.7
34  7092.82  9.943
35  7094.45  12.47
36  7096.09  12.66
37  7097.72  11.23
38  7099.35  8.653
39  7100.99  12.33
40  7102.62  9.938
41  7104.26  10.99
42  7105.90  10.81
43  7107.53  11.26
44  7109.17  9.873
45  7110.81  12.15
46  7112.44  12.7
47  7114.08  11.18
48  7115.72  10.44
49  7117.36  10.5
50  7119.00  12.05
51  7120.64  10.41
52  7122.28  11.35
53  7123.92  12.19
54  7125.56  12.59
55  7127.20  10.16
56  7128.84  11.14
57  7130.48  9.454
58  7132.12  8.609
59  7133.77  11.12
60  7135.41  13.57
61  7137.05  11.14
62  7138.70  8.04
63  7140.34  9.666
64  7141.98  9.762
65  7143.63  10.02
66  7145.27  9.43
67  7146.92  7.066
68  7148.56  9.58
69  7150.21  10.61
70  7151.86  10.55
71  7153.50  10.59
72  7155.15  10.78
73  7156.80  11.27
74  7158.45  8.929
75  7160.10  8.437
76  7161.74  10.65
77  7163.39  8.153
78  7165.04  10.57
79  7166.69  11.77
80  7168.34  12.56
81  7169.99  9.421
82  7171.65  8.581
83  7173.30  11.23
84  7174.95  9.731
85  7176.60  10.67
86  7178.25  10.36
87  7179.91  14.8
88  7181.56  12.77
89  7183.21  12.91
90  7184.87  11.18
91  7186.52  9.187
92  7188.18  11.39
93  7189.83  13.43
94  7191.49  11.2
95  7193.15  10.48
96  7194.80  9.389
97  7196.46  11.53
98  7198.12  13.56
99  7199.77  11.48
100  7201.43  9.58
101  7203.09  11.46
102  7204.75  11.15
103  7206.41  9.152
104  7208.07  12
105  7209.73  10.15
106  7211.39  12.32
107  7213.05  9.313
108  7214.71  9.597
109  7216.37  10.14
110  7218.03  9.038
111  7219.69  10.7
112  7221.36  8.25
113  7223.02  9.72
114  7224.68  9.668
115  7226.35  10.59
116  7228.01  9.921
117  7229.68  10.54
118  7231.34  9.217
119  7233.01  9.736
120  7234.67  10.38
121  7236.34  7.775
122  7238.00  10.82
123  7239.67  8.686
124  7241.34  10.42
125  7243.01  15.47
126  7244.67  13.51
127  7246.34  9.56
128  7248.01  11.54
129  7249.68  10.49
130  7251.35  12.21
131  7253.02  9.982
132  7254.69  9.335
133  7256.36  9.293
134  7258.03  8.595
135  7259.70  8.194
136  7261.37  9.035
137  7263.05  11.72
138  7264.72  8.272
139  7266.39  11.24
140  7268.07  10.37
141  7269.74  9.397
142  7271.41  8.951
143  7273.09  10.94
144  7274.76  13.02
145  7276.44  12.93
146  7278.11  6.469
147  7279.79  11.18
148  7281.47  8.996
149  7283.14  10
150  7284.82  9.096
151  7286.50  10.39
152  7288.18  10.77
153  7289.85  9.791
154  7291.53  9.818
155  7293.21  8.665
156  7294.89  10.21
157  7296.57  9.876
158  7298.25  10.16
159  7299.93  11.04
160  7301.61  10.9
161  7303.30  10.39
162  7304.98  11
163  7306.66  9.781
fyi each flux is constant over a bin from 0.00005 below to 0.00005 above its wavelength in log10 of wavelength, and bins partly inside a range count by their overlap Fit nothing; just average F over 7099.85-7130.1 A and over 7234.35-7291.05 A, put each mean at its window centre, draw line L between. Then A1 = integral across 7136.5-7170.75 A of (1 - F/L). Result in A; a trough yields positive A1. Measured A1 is 3.1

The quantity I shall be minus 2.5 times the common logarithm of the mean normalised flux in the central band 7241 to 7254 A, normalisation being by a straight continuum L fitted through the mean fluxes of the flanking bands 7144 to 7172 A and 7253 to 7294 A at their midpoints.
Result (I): -0.18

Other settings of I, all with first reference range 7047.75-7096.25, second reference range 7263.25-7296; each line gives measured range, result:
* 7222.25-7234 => 0.04 mag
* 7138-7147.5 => 0.19 mag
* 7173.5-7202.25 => -0.08 mag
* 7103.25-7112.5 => -0.02 mag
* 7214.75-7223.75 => 0.09 mag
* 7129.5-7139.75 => 0.05 mag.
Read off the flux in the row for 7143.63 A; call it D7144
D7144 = 10.02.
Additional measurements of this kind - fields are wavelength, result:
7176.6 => 10.67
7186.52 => 9.187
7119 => 12.05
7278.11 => 6.469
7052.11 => 11.77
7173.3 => 11.23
